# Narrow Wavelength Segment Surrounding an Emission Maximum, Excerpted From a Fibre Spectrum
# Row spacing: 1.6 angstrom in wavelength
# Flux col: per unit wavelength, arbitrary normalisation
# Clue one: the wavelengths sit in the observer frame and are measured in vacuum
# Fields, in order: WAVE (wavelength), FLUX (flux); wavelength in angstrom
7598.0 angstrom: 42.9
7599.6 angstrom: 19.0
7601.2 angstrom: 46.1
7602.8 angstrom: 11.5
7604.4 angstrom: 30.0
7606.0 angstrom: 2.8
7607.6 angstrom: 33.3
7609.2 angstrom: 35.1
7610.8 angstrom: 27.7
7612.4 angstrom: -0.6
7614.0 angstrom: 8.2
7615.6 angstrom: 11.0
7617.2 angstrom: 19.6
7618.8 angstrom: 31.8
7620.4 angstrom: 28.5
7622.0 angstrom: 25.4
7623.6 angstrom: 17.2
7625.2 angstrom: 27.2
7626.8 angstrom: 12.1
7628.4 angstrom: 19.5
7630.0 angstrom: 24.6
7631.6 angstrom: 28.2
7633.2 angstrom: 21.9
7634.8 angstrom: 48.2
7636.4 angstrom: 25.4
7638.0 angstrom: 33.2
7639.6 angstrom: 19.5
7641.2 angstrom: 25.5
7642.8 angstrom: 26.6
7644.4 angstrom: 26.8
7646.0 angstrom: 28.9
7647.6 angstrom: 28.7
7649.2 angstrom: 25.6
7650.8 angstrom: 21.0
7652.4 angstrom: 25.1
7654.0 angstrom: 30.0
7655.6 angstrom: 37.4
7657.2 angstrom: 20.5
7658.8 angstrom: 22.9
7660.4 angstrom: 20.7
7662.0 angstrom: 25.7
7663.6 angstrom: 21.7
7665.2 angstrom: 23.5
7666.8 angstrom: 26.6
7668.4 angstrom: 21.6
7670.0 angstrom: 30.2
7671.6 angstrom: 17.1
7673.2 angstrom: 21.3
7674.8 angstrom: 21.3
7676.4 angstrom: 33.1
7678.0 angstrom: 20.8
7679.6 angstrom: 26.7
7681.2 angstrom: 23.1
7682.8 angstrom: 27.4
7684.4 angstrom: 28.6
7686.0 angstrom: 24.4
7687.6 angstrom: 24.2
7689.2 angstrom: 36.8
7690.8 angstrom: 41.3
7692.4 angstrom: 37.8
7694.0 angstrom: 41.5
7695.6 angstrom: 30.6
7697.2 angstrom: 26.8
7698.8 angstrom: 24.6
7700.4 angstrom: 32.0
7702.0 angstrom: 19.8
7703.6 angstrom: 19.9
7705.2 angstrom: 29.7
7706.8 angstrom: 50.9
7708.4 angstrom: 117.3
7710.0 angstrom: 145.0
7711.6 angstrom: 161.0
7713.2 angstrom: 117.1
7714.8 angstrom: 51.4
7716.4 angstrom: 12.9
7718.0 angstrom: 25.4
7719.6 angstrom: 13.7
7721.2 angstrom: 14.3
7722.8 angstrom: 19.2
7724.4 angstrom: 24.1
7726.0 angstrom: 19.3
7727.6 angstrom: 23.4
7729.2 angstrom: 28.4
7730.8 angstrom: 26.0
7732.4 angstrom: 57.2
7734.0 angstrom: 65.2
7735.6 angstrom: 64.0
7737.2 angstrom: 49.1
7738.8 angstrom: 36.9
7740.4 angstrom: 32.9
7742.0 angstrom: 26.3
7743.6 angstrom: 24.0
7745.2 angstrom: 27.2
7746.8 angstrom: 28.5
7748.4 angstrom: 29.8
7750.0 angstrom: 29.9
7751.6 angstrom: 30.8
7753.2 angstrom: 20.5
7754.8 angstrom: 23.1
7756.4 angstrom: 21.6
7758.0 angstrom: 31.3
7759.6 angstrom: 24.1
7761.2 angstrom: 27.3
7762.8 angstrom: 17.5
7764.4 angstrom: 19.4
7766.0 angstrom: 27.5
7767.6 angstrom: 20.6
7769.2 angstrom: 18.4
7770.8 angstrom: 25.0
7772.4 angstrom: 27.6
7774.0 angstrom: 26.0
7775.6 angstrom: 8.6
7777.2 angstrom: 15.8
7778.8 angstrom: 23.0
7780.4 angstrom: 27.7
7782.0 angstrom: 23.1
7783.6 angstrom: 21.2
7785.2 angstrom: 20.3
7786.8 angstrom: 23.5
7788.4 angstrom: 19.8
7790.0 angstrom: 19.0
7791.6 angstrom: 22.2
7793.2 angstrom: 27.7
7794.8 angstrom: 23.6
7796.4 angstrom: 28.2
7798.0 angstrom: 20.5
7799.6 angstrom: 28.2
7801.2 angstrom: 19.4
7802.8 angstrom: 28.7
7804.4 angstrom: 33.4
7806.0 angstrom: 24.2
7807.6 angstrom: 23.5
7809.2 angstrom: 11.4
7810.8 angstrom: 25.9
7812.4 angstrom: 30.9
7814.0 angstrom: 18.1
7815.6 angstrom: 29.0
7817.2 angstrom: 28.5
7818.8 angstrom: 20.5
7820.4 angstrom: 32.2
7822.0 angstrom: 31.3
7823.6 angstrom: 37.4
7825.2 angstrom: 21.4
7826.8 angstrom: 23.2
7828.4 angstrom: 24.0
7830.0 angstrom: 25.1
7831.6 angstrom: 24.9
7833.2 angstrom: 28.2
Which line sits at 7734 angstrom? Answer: [N II] 6583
